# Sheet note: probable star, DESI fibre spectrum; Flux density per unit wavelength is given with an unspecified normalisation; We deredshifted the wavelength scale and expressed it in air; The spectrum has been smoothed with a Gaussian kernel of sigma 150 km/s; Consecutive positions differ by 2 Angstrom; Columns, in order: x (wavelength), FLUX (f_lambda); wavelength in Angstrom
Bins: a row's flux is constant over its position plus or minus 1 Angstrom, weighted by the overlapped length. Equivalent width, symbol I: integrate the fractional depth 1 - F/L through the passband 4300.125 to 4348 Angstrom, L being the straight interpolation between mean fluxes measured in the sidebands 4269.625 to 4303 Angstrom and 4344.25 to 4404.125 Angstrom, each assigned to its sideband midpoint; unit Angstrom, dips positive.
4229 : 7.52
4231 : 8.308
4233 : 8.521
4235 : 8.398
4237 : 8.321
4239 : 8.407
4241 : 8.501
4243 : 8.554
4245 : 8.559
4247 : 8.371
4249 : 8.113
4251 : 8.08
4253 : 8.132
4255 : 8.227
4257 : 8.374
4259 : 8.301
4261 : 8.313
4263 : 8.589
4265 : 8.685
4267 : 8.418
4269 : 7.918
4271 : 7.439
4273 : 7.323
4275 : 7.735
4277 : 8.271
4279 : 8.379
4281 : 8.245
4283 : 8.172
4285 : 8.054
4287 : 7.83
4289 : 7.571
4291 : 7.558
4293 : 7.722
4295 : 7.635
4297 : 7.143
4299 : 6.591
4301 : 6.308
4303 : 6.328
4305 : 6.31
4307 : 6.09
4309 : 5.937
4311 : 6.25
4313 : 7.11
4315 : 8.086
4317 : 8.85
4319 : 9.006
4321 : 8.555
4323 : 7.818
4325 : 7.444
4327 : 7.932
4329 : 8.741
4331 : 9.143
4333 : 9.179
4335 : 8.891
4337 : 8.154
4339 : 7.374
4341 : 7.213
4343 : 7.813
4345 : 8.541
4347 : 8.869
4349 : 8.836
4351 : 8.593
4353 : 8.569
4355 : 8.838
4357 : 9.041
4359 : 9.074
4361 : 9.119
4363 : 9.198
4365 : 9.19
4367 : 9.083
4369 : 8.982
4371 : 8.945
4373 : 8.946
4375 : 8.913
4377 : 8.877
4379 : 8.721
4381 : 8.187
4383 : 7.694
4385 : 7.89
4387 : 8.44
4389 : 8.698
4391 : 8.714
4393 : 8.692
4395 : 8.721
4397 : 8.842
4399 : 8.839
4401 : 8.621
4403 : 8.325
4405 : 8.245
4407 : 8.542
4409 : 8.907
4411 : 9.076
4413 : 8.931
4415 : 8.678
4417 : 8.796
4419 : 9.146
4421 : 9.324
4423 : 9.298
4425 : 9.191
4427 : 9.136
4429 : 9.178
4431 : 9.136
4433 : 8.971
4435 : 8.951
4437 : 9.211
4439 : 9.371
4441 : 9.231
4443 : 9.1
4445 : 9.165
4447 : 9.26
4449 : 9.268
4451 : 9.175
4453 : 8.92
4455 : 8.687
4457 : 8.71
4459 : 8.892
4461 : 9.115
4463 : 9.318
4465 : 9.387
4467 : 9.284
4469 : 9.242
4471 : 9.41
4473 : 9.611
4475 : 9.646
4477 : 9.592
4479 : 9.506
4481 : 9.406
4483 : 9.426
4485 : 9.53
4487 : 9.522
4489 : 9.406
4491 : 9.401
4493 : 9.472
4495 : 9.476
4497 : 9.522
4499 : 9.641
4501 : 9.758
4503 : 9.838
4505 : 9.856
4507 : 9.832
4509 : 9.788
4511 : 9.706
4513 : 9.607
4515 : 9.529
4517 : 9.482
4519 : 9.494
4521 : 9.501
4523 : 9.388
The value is 2.0 Angstrom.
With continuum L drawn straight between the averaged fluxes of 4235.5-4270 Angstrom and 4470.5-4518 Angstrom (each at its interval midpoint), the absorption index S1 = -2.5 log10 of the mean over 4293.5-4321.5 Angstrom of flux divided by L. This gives 0.205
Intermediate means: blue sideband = 8.35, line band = 7.14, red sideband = 9.58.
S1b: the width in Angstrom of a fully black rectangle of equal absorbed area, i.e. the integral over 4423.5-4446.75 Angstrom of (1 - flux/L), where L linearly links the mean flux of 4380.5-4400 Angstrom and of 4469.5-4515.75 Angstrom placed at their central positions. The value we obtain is -0.50 Angstrom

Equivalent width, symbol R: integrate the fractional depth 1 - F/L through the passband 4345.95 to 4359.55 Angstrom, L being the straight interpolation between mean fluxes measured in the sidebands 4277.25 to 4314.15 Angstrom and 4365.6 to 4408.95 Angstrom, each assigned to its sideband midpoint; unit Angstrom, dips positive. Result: -1.2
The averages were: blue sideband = 7.21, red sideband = 8.63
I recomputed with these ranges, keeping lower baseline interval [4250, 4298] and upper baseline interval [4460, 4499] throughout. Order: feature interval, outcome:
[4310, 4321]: 0.50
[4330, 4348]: 0.22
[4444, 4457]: 0.26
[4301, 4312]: 2.72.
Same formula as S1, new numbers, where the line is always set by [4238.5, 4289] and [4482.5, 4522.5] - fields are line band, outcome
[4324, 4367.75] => 0.011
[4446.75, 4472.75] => 0.023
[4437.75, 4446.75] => 0.002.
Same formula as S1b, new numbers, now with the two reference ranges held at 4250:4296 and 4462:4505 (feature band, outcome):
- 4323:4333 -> 0.09 Angstrom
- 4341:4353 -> 0.19 Angstrom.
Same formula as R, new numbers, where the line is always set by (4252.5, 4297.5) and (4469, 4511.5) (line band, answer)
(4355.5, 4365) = -0.5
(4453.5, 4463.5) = 0.5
